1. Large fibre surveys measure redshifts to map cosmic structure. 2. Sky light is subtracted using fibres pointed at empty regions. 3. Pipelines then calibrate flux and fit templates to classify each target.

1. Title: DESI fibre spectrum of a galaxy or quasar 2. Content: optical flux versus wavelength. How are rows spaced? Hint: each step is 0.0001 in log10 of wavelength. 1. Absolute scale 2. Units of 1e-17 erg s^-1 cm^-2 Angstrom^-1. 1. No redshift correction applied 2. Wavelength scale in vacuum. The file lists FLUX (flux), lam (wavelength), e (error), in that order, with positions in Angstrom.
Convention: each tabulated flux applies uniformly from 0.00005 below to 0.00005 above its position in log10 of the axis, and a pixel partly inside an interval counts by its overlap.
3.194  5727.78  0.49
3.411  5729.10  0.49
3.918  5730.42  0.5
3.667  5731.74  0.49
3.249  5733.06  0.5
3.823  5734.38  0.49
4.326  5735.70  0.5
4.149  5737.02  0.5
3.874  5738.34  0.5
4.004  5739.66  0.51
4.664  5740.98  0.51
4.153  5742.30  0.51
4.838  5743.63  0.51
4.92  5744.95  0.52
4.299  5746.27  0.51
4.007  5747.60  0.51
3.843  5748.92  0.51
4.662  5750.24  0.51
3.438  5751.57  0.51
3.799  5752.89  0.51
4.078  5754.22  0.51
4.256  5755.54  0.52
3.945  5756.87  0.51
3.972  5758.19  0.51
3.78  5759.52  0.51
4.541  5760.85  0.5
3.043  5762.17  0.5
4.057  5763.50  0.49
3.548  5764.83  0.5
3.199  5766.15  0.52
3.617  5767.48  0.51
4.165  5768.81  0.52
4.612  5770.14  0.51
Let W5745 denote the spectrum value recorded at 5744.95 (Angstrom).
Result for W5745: 4.92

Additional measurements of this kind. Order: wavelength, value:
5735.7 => 4.326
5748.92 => 3.843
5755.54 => 4.256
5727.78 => 3.194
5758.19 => 3.972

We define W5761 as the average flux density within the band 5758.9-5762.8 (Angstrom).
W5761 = 3.8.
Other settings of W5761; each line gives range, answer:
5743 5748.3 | 4.51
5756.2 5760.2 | 3.9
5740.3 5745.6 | 4.64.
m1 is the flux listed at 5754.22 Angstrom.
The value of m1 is 4.078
